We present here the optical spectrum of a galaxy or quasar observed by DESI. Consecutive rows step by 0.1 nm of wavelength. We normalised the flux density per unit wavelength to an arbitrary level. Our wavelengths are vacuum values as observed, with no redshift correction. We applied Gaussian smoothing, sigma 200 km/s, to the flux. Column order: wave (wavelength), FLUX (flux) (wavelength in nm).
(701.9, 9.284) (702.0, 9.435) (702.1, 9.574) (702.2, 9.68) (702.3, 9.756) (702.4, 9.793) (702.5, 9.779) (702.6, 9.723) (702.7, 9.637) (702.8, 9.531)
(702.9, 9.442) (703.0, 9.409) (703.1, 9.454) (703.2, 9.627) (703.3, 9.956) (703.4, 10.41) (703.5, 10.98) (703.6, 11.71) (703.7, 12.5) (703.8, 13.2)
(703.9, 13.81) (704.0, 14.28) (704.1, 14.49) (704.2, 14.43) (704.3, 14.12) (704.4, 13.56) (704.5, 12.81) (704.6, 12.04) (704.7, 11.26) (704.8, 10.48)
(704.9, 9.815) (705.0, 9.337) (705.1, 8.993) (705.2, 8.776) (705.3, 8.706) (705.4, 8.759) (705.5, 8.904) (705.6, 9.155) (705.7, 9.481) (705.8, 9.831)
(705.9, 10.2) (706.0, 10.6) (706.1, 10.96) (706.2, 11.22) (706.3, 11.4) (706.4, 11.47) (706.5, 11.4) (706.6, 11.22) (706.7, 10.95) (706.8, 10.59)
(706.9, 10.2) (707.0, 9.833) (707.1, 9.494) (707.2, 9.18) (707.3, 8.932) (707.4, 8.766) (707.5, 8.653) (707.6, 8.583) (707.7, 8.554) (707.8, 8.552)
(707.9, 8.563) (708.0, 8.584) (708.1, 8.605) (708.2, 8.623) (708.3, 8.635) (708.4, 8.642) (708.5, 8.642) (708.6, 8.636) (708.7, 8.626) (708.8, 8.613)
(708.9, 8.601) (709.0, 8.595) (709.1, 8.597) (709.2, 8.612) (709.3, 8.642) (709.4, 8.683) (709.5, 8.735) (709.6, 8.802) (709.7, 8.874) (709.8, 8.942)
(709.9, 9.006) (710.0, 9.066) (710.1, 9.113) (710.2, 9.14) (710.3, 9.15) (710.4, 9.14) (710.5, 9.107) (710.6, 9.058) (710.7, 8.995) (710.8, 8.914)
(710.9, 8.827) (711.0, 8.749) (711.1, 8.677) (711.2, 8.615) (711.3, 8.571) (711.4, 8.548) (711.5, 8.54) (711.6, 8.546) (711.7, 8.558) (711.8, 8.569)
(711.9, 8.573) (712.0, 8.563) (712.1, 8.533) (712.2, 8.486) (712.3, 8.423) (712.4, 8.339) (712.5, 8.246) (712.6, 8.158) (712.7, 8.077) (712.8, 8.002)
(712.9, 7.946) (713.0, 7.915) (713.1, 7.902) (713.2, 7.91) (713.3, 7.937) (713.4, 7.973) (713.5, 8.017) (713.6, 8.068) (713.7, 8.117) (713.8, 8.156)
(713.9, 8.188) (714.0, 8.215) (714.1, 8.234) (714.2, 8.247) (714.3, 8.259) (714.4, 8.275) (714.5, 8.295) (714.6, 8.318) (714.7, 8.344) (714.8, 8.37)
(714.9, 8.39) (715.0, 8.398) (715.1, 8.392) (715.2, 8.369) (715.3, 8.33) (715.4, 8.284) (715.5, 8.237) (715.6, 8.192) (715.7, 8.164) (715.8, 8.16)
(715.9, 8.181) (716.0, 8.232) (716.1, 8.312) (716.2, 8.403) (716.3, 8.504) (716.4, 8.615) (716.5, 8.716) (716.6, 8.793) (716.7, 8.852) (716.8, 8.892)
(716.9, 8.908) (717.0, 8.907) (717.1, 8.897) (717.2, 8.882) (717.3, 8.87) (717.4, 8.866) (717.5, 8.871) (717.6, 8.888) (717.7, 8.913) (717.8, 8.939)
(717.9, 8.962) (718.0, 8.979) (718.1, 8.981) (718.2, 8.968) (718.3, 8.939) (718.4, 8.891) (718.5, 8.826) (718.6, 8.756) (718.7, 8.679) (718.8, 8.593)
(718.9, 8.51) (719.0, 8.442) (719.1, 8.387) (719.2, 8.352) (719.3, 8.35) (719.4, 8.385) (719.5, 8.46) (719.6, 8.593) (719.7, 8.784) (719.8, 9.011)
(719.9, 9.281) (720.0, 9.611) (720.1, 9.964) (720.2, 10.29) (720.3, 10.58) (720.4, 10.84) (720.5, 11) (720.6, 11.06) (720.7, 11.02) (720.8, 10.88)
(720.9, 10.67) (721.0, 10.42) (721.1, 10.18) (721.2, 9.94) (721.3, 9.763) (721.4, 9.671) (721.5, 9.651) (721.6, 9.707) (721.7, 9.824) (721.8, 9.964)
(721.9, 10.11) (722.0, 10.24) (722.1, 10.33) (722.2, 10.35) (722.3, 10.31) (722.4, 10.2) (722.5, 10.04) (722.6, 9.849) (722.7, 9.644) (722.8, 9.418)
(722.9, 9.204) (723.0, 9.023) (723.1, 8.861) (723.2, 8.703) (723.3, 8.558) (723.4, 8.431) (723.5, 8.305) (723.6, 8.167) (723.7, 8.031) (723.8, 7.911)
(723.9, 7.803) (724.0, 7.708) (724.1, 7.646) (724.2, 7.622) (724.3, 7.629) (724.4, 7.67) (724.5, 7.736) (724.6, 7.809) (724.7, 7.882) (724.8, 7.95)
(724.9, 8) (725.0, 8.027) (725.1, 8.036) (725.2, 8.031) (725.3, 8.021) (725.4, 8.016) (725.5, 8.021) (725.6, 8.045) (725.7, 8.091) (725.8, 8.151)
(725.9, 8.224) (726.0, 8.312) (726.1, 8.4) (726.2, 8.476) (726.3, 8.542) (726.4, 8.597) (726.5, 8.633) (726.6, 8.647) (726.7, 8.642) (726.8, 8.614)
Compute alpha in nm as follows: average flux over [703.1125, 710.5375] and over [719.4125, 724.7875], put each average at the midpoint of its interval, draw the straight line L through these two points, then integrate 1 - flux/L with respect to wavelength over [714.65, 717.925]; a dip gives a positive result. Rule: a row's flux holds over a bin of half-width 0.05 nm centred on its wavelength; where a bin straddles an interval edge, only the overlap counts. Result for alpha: 0.340 nm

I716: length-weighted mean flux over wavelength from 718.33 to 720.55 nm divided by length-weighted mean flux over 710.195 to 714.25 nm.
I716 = 1.08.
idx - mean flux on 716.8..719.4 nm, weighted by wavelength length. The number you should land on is 8.78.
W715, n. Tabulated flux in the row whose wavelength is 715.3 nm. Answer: 8.33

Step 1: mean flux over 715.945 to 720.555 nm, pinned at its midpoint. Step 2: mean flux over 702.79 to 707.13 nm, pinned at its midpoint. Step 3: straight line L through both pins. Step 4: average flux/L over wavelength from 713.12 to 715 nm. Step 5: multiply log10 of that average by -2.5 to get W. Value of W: 0.17 mag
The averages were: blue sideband 10.9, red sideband 8.95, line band 8.19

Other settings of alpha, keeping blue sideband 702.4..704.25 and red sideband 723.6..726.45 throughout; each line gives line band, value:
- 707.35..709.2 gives 0.33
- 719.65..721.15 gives -0.27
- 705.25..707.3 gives 0.12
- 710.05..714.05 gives 0.59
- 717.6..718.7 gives 0.01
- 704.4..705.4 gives 0.06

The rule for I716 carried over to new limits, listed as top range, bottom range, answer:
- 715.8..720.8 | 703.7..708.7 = 0.87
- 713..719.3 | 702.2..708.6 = 0.83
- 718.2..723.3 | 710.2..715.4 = 1.14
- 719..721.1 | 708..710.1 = 1.11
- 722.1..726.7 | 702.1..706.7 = 0.79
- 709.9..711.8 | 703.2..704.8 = 0.71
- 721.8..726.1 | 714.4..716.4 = 1.03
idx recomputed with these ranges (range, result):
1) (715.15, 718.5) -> 8.67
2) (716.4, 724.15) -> 9.23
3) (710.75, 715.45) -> 8.33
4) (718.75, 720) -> 8.64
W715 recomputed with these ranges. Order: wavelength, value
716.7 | 8.852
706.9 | 10.2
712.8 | 8.002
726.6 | 8.647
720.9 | 10.67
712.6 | 8.158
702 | 9.435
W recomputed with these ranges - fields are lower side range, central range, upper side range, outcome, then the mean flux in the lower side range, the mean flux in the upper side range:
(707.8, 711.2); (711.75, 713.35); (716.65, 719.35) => 0.072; 8.79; 8.79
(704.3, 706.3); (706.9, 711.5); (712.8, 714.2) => 0.052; 10.4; 8.05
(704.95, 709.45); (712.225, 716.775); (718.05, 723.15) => 0.148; 9.35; 9.56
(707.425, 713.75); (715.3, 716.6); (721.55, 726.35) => 0.032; 8.57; 8.65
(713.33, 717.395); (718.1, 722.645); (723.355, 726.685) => -0.168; 8.4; 8.08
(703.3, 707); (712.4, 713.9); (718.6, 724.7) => 0.258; 11.1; 9.22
